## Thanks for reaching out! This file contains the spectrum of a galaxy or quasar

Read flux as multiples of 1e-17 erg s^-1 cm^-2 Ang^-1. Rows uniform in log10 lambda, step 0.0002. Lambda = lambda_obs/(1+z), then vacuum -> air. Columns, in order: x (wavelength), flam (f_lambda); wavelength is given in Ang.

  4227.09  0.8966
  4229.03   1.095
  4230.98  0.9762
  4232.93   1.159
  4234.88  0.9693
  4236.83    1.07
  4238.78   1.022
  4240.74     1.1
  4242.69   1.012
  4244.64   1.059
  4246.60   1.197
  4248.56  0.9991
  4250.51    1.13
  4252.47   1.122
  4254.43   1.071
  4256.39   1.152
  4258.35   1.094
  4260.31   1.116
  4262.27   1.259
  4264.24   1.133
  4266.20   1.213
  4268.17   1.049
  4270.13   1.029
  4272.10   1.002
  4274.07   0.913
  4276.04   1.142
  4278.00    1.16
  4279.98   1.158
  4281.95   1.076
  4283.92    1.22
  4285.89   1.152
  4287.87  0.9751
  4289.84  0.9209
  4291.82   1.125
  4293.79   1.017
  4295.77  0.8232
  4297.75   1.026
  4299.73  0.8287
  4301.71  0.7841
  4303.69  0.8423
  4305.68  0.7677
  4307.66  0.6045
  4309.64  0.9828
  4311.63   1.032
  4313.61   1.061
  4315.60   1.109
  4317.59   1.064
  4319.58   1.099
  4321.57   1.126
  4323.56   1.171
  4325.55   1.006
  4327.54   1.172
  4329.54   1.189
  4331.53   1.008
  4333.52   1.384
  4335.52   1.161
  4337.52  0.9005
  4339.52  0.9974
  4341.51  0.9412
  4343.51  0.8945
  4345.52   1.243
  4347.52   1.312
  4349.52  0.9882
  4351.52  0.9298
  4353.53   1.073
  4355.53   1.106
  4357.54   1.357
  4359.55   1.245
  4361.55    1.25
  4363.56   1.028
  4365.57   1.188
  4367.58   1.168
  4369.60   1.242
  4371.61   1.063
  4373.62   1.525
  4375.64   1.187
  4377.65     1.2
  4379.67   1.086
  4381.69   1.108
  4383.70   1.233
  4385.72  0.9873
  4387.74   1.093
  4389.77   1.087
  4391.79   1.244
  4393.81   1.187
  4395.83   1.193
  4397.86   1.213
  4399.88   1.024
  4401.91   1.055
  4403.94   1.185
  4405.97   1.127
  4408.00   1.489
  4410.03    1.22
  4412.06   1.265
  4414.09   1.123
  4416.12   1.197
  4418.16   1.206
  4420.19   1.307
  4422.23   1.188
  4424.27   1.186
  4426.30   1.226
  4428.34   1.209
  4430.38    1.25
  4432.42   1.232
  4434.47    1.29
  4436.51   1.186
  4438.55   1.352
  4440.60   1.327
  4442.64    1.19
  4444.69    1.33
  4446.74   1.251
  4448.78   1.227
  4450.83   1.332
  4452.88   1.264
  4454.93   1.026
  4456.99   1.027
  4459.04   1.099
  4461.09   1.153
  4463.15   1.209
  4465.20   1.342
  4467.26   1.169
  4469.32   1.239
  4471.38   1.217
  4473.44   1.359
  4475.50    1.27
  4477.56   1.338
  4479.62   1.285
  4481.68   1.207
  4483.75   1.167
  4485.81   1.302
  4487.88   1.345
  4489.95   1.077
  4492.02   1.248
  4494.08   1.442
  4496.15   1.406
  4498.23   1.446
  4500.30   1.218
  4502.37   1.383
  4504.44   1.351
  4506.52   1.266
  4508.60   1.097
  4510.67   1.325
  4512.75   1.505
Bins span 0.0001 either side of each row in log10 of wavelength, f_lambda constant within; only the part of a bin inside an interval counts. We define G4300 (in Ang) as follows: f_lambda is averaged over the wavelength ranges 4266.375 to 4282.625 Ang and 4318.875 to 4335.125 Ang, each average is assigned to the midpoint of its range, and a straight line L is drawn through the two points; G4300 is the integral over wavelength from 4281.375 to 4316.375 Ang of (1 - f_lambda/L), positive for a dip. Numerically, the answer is 4.6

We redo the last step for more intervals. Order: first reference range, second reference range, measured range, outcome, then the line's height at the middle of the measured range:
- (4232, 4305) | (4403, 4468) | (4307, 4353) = 2.3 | 1.12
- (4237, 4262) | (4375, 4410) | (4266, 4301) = 2.2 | 1.11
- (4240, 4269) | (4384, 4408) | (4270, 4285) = 0.4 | 1.12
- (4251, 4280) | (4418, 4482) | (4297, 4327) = 4.5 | 1.14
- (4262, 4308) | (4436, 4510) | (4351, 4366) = -0.6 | 1.11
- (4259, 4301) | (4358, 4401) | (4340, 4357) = 1.0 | 1.14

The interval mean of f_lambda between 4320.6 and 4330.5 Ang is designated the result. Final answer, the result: 1.13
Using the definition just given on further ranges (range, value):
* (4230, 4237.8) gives 1.04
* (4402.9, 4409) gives 1.26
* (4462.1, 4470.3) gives 1.24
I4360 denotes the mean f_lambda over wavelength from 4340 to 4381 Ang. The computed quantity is 1.15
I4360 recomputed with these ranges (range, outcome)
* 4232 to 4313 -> 1.04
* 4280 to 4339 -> 1.02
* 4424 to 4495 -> 1.24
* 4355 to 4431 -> 1.19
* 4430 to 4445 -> 1.27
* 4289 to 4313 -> 0.899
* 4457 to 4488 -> 1.24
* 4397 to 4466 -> 1.21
